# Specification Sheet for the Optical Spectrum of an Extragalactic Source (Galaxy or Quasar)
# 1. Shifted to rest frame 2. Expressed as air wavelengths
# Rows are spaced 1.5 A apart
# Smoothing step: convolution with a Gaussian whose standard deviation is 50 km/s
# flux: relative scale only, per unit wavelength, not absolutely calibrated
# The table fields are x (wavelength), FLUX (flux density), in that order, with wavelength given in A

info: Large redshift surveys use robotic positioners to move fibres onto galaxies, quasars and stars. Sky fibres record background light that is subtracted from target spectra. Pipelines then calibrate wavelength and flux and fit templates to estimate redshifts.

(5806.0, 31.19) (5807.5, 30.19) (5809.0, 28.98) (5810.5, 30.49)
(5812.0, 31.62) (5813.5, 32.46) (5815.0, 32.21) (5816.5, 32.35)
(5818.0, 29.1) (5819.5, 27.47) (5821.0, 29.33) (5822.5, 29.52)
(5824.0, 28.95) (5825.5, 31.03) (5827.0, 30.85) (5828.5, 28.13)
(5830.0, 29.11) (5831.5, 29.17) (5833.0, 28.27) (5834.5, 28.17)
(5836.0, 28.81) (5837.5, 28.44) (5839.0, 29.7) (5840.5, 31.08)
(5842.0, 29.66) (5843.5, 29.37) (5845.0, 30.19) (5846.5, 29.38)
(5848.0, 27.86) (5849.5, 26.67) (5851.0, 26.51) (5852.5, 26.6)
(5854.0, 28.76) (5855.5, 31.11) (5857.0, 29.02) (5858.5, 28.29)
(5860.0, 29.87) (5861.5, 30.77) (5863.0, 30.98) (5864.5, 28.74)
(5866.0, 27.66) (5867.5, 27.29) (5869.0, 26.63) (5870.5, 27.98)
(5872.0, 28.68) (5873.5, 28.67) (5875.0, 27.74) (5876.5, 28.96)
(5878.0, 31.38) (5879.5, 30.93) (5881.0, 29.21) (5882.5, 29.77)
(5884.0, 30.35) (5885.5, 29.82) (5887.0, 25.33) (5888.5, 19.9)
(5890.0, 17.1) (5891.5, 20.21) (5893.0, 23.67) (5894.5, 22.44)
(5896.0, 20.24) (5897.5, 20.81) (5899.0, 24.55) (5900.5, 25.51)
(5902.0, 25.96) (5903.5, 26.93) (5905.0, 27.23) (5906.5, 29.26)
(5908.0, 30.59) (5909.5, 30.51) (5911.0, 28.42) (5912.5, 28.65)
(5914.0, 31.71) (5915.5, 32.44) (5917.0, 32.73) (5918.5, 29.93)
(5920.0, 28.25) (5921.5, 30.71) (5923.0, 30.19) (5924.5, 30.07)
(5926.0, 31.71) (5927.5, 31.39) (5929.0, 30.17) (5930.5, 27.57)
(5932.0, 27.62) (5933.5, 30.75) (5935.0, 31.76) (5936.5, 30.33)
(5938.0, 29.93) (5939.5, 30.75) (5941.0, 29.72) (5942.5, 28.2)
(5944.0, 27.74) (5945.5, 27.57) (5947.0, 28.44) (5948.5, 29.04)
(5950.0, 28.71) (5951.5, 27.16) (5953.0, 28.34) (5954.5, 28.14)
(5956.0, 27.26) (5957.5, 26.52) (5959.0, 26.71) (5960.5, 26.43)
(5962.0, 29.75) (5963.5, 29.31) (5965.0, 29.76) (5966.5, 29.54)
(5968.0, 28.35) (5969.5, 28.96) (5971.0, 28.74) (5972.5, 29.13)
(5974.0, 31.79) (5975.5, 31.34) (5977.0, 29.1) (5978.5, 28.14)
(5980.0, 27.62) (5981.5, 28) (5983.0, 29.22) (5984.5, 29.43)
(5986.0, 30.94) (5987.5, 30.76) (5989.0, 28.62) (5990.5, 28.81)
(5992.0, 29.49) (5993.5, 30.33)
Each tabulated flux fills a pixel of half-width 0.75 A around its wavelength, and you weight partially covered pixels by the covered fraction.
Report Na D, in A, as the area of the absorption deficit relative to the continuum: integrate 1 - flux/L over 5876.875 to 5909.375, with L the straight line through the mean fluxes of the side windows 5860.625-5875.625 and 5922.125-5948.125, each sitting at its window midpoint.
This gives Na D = 3.4 A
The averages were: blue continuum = 28.5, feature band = 25.9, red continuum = 29.6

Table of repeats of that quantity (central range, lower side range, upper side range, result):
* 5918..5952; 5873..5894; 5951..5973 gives -2.2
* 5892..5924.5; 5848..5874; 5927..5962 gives 1.1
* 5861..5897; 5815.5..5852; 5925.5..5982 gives 2.8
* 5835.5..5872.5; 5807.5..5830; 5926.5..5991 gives 1.3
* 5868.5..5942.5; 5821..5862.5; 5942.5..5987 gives 2.1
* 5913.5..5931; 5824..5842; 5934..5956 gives -0.9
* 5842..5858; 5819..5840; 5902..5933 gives 0.4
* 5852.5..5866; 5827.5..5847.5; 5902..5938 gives 0.0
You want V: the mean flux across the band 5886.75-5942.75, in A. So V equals 27.7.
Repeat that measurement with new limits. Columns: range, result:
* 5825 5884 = 29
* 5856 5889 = 28.6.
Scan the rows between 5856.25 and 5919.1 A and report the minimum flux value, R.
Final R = 17.1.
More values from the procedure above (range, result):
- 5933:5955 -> 27.16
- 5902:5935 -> 25.96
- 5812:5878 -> 26.51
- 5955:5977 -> 26.43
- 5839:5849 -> 27.86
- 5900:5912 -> 25.51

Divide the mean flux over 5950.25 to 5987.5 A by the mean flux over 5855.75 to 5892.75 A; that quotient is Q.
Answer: 1.04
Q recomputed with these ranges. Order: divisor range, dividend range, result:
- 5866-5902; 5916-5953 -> 1.14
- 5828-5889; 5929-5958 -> 1.00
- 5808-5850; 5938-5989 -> 0.97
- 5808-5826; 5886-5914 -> 0.83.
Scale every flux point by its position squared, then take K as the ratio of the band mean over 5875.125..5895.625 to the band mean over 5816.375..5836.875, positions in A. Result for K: 0.9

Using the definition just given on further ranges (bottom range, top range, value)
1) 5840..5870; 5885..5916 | 0.91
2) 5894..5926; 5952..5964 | 1.00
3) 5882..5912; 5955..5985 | 1.16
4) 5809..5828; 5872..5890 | 0.94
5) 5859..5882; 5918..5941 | 1.06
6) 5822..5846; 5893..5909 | 0.88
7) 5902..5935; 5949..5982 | 0.97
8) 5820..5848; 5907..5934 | 1.06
